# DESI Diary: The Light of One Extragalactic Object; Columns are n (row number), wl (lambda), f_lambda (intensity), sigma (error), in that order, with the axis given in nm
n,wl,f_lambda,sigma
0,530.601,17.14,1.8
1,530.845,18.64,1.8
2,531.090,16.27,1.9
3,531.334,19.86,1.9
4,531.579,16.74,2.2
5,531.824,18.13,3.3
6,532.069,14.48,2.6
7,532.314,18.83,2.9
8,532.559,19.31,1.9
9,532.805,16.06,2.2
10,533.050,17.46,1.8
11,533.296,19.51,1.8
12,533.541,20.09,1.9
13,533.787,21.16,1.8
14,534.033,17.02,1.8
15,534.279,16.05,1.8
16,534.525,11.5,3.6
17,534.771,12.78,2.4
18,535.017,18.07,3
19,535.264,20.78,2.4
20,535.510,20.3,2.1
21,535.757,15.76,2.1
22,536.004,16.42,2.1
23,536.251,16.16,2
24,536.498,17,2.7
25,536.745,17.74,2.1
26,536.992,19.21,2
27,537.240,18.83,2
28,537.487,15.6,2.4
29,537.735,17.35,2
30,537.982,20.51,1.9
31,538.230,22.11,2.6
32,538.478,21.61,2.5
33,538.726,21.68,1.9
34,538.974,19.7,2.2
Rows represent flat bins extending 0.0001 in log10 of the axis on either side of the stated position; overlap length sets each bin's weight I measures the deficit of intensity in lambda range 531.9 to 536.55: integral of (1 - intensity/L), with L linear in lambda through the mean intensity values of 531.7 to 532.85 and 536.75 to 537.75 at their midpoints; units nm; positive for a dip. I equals 0.07 nm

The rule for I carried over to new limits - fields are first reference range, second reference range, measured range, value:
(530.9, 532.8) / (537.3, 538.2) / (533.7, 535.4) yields 0.12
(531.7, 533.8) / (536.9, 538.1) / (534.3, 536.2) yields 0.18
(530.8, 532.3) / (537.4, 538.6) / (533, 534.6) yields 0.04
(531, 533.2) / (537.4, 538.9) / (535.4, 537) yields 0.15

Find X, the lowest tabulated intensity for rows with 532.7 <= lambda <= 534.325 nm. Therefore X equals 16.05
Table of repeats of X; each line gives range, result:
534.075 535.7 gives 11.5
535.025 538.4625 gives 15.6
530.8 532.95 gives 14.48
